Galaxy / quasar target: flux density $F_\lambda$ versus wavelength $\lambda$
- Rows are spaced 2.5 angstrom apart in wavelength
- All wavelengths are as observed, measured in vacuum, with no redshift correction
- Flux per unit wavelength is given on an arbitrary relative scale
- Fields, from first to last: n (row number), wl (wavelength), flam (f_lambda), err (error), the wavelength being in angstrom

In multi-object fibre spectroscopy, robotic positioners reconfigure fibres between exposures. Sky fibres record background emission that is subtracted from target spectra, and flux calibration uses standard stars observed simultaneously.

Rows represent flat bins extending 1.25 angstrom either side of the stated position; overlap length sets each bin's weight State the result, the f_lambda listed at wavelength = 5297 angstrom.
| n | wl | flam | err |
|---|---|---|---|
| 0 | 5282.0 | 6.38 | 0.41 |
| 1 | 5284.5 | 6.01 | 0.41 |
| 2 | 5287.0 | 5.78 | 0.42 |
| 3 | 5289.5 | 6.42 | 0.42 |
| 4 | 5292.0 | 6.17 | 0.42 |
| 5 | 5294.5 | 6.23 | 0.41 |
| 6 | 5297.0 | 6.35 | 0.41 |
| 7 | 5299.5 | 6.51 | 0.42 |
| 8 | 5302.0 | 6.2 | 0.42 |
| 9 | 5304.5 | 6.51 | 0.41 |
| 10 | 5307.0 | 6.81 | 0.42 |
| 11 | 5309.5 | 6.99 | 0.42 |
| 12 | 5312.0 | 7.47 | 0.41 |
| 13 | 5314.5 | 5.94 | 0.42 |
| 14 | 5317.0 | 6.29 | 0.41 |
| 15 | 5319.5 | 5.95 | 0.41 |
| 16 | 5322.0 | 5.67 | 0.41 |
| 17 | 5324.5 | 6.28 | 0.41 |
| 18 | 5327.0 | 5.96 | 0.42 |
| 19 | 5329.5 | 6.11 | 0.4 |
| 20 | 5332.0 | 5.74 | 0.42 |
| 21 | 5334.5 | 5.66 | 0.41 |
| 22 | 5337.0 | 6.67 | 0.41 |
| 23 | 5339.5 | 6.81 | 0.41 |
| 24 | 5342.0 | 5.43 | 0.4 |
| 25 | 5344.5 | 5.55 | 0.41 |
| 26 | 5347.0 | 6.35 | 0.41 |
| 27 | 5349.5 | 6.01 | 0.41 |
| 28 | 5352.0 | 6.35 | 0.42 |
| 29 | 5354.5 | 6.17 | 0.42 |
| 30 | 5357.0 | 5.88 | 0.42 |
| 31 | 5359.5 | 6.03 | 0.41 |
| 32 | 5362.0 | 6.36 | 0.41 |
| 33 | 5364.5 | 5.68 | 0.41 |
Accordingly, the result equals 6.35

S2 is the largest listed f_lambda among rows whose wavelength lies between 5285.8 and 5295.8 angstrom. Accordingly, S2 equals 6.42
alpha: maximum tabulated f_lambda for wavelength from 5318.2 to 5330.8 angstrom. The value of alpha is 6.28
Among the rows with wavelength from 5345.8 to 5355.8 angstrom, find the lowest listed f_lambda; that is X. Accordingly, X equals 6.01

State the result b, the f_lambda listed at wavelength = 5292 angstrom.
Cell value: 6.17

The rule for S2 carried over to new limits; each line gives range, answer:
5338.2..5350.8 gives 6.81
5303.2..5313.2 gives 7.47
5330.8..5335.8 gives 5.74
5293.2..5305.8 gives 6.51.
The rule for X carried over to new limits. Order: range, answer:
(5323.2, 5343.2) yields 5.43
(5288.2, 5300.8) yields 6.17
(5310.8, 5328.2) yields 5.67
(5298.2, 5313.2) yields 6.2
